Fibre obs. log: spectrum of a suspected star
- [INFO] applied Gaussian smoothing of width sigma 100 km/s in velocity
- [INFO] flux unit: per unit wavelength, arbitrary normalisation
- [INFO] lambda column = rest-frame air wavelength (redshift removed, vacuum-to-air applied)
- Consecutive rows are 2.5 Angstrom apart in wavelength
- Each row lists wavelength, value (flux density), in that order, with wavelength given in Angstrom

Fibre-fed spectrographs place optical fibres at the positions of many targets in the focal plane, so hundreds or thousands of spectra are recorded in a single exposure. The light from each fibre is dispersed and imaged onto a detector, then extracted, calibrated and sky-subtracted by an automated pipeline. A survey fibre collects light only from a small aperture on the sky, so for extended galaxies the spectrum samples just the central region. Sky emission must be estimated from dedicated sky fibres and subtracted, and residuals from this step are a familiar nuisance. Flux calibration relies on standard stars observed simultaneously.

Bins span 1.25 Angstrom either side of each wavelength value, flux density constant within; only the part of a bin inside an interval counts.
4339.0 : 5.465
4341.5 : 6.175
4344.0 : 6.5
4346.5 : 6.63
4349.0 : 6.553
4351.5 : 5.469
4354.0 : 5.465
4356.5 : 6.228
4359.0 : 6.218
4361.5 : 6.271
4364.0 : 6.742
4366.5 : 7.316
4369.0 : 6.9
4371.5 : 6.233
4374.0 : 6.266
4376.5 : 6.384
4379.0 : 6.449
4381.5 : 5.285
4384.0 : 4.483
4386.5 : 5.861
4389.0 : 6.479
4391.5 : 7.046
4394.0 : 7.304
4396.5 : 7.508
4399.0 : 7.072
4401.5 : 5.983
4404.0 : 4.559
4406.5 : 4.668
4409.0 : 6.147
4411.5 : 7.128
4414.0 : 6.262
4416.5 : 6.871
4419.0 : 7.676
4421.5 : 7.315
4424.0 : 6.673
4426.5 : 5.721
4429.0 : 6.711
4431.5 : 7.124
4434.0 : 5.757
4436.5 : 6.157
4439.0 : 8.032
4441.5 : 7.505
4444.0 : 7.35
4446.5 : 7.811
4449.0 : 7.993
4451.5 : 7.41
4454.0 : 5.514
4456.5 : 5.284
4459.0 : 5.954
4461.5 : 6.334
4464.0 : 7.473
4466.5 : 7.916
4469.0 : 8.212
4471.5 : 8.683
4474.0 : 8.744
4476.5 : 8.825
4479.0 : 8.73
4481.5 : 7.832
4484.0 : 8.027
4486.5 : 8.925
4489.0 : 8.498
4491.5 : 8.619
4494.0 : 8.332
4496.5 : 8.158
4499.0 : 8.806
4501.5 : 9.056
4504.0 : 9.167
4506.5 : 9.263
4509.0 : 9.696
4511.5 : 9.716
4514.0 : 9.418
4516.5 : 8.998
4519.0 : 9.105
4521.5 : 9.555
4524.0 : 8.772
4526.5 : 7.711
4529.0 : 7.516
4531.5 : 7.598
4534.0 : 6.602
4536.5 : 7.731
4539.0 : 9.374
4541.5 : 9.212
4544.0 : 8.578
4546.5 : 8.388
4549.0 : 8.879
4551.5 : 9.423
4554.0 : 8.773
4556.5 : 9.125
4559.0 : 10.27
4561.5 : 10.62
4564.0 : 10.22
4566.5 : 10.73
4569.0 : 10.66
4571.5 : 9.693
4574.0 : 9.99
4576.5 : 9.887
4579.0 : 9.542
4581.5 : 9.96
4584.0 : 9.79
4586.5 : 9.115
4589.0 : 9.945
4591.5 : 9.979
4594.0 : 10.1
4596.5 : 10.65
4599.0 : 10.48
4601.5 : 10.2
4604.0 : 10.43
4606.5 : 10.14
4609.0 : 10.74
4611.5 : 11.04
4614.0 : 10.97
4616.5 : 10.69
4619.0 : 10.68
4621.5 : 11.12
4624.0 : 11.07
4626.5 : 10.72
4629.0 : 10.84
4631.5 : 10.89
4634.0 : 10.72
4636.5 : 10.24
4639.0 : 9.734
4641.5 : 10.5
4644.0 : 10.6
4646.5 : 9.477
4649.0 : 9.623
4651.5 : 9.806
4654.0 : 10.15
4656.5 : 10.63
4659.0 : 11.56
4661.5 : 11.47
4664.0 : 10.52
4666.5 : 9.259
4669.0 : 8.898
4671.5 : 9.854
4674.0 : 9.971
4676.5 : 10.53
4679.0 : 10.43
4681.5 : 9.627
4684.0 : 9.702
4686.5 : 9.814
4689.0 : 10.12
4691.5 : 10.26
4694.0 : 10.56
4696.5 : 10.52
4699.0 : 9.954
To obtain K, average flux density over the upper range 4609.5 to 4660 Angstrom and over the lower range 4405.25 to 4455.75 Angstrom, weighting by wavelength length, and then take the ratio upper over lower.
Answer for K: 1.6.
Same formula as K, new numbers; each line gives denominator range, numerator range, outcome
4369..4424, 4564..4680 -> 1.62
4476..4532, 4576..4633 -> 1.19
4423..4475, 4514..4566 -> 1.26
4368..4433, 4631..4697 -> 1.60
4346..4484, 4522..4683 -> 1.46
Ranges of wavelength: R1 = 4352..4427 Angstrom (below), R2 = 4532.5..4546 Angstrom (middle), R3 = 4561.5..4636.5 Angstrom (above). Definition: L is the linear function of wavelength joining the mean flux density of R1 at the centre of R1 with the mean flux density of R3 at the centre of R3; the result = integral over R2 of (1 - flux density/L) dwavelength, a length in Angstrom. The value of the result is 1.4 Angstrom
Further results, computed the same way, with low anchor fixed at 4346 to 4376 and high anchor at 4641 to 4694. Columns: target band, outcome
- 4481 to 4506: -1.9 Angstrom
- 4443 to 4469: 1.9 Angstrom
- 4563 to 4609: -4.9 Angstrom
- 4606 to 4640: -4.0 Angstrom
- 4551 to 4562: -1.0 Angstrom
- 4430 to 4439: 0.8 Angstrom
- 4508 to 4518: -1.5 Angstrom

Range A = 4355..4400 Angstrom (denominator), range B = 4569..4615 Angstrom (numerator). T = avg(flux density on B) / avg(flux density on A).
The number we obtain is 1.58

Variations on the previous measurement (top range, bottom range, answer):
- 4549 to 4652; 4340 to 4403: 1.61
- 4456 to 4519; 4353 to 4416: 1.34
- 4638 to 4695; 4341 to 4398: 1.60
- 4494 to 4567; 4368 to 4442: 1.39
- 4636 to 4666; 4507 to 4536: 1.20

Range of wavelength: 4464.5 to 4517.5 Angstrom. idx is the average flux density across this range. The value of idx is 8.72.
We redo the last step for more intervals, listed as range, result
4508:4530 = 8.95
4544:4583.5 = 9.71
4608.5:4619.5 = 10.8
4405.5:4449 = 6.81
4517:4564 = 8.78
